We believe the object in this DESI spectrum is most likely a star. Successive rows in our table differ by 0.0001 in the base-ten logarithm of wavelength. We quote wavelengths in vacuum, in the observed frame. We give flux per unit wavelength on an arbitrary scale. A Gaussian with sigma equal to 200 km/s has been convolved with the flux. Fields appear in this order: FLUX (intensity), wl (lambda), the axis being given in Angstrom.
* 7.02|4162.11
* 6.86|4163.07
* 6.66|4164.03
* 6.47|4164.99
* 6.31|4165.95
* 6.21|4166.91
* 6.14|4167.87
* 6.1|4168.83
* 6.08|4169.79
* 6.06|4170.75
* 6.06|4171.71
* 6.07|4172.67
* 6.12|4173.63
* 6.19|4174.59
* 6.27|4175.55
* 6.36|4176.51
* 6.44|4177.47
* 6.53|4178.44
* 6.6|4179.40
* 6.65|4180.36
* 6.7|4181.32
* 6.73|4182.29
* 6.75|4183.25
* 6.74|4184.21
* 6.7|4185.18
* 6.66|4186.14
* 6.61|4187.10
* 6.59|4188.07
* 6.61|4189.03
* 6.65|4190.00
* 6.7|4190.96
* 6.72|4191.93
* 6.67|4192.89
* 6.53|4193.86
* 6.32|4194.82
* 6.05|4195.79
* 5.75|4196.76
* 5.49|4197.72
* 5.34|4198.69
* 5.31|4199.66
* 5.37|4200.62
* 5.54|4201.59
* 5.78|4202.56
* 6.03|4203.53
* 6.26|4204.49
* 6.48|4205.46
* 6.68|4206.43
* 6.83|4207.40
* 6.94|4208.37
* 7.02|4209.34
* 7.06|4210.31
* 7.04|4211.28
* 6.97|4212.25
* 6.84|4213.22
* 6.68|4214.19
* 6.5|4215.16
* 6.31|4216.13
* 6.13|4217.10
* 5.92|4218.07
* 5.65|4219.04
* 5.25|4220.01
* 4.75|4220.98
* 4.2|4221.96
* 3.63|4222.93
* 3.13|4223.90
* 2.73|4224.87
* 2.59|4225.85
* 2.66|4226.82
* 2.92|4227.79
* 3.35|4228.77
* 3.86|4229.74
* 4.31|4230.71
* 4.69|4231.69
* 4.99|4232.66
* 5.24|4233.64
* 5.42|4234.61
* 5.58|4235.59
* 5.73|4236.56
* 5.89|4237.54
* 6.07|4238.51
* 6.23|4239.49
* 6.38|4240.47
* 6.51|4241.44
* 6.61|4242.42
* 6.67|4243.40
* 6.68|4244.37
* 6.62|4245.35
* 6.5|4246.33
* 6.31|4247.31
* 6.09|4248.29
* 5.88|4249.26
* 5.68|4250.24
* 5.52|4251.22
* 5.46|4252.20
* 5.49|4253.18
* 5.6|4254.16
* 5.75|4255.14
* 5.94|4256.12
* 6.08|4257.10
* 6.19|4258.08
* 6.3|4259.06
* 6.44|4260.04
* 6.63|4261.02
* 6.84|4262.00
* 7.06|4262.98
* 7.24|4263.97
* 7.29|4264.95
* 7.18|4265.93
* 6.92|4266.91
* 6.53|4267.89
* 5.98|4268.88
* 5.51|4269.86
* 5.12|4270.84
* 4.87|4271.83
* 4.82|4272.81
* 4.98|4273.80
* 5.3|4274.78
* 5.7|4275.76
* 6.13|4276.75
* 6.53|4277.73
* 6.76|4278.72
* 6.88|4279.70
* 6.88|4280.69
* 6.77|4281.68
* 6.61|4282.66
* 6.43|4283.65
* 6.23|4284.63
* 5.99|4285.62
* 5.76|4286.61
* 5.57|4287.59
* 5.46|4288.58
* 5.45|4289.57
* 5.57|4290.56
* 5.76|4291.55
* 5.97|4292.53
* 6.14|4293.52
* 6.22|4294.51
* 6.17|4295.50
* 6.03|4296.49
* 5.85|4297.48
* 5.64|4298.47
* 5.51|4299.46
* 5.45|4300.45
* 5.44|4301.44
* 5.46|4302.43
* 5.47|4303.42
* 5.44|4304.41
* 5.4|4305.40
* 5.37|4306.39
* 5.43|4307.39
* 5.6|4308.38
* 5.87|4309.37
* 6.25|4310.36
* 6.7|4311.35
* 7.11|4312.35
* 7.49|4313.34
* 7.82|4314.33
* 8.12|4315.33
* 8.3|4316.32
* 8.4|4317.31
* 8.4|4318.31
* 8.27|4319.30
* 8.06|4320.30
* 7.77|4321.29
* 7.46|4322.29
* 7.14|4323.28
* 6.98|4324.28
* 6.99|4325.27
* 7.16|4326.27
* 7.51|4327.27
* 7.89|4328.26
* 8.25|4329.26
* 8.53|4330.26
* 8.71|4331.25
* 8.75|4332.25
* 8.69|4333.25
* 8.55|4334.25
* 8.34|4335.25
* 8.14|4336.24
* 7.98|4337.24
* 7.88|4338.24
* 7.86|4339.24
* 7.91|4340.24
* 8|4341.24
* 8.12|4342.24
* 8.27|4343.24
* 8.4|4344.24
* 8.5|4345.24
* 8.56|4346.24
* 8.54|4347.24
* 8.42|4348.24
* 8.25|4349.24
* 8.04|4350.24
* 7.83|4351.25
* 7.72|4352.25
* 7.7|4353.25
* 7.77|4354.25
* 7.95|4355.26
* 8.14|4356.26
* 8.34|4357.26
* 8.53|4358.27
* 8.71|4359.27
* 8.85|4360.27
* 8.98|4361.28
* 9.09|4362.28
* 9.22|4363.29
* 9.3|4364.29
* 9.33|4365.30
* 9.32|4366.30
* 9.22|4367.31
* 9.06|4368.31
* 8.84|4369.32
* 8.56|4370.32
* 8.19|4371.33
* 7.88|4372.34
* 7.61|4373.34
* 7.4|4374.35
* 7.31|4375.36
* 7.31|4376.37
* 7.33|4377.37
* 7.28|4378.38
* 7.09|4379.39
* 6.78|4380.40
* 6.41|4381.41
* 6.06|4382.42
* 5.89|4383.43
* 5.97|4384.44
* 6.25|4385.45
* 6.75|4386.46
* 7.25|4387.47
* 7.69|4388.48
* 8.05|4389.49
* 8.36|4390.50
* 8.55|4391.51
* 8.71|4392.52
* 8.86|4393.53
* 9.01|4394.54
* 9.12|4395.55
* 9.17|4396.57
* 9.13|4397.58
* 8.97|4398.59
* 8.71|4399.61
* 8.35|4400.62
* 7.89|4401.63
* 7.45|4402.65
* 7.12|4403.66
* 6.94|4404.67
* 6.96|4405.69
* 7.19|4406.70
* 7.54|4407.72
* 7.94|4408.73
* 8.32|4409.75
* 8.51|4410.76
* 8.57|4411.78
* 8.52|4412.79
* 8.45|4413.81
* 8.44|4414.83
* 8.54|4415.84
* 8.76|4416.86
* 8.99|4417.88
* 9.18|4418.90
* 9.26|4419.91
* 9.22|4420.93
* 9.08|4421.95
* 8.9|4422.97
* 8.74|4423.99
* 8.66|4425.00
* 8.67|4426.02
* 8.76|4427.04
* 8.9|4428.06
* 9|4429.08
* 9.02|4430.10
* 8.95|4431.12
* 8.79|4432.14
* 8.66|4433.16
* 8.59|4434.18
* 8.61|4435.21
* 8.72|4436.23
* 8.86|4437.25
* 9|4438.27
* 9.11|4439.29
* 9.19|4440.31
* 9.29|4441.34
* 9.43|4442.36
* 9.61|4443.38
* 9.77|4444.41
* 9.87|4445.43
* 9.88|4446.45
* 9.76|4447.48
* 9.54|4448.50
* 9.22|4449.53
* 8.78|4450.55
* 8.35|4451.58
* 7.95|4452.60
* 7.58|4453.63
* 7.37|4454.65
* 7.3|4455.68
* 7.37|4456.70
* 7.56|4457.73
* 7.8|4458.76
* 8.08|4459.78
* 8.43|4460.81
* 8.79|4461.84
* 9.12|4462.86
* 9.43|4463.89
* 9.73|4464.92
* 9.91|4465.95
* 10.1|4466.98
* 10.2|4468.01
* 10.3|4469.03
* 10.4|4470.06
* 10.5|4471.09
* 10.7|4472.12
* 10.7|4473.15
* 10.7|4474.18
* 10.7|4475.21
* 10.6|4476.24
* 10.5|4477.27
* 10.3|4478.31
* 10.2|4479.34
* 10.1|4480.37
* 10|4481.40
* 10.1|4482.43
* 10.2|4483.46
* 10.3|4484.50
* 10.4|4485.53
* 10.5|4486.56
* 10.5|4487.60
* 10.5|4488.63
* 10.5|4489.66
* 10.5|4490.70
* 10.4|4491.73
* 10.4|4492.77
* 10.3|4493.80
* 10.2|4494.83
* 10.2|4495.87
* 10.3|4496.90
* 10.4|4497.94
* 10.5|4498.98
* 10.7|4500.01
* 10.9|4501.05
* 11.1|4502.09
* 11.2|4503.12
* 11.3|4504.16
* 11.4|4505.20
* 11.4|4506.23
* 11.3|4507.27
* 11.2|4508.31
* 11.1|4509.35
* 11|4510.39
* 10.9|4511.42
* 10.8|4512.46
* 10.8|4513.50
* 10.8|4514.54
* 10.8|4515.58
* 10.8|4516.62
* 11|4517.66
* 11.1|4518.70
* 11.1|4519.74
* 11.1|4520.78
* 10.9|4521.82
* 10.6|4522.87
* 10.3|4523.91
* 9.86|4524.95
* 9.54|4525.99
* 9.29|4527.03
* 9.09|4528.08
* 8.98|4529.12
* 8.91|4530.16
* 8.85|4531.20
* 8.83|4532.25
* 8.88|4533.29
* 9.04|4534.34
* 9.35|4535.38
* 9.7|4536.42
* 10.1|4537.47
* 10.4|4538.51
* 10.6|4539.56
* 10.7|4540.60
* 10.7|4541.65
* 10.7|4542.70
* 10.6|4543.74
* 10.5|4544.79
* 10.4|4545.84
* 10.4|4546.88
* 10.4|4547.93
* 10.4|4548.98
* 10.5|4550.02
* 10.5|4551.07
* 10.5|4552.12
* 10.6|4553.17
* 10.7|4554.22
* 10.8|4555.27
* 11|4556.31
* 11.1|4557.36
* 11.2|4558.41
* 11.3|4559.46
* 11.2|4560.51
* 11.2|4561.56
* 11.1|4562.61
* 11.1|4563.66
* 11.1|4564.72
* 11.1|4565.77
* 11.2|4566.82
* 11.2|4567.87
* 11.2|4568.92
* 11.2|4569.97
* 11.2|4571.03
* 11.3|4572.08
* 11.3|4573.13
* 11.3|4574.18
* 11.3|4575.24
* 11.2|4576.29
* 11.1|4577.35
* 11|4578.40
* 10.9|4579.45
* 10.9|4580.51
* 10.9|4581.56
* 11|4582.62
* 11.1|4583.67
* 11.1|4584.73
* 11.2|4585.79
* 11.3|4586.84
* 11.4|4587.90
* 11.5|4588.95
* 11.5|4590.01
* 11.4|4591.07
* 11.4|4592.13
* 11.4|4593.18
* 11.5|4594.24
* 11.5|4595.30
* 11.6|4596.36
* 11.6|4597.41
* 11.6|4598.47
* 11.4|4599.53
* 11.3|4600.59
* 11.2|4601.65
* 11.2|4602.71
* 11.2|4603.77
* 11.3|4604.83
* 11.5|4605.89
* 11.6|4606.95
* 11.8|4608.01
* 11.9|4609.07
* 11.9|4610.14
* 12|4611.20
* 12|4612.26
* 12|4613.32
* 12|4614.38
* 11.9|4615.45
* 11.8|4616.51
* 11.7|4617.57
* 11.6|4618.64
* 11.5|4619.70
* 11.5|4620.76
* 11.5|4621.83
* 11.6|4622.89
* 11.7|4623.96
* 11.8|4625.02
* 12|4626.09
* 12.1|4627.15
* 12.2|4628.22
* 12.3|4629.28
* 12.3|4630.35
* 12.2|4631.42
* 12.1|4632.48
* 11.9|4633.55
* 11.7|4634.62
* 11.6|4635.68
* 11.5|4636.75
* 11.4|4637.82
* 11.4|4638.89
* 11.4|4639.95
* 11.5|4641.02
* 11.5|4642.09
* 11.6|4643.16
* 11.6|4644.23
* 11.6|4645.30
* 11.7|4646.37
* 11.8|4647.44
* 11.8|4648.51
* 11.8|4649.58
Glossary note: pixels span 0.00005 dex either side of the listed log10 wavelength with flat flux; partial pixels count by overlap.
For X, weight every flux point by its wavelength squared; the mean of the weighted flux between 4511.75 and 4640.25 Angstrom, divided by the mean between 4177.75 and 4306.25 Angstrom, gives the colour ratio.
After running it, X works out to 2.18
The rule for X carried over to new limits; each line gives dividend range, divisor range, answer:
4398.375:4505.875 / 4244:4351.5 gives 1.48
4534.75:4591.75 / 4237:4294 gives 2.03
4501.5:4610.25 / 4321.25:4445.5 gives 1.42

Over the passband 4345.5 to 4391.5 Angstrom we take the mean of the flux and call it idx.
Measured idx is 7.94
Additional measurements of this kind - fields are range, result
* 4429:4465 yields 8.78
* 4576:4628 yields 11.5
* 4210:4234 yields 4.92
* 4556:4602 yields 11.2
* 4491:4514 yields 10.8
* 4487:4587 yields 10.6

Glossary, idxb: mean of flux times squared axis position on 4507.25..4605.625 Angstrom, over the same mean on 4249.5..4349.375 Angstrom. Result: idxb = 1.79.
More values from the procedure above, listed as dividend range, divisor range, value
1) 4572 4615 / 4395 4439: 1.44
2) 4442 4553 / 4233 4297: 1.83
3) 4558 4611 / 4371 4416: 1.58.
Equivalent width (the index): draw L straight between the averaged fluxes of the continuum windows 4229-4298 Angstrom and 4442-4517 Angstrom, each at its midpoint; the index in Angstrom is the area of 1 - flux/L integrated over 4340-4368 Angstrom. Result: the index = -2.9 Angstrom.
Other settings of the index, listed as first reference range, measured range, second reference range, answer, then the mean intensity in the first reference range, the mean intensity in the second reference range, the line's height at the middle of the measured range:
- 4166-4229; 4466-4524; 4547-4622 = -3.46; 5.93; 11.3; 10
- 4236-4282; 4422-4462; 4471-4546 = 2.27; 6.18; 10.4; 9.28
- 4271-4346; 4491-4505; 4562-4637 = -1.07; 6.82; 11.5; 9.87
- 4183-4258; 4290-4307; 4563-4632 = 3.08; 5.78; 11.5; 6.96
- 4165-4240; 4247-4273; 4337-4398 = 1.96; 5.83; 8.07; 6.61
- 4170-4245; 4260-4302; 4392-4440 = 4.49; 5.86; 8.58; 6.82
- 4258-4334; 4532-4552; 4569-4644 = 0.64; 6.57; 11.5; 10.5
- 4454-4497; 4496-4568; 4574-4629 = 0.06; 9.81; 11.5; 10.6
